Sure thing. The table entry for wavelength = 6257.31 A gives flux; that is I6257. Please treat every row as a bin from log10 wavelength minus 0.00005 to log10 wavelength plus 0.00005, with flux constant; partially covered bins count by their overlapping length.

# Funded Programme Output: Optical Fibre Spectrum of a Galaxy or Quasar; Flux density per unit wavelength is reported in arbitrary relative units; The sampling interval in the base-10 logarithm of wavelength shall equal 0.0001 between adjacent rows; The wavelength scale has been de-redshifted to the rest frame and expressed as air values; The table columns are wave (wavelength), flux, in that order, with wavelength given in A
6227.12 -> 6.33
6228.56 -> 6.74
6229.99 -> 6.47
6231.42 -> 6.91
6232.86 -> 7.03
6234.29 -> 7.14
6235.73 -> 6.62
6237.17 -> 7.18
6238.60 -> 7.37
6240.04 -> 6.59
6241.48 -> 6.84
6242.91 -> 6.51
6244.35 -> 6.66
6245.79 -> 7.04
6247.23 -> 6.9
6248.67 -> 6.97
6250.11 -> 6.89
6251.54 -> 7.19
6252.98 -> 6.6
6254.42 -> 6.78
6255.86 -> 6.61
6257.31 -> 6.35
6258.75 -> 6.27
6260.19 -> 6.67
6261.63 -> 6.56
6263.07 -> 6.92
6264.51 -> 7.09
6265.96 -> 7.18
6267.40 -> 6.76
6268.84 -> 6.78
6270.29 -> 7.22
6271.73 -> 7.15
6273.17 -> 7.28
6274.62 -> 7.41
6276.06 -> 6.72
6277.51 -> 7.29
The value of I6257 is 6.35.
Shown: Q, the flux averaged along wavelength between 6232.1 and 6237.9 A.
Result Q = 6.99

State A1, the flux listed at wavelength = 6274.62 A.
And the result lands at 7.41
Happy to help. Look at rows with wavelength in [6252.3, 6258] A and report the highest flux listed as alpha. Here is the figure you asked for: 6.78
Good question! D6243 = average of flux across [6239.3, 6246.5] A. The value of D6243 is 6.73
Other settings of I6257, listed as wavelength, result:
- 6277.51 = 7.29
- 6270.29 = 7.22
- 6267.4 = 6.76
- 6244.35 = 6.66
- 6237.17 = 7.18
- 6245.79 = 7.04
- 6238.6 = 7.37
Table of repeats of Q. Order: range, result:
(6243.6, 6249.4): 6.88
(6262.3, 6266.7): 7.06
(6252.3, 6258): 6.58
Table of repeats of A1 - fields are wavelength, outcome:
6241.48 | 6.84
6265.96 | 7.18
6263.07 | 6.92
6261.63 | 6.56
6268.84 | 6.78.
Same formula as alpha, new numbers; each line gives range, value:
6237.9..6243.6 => 7.37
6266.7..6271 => 7.22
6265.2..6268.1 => 7.18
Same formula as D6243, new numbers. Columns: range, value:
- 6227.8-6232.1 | 6.71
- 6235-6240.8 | 6.93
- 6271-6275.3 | 7.28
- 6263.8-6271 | 7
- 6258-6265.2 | 6.71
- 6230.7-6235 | 7.03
